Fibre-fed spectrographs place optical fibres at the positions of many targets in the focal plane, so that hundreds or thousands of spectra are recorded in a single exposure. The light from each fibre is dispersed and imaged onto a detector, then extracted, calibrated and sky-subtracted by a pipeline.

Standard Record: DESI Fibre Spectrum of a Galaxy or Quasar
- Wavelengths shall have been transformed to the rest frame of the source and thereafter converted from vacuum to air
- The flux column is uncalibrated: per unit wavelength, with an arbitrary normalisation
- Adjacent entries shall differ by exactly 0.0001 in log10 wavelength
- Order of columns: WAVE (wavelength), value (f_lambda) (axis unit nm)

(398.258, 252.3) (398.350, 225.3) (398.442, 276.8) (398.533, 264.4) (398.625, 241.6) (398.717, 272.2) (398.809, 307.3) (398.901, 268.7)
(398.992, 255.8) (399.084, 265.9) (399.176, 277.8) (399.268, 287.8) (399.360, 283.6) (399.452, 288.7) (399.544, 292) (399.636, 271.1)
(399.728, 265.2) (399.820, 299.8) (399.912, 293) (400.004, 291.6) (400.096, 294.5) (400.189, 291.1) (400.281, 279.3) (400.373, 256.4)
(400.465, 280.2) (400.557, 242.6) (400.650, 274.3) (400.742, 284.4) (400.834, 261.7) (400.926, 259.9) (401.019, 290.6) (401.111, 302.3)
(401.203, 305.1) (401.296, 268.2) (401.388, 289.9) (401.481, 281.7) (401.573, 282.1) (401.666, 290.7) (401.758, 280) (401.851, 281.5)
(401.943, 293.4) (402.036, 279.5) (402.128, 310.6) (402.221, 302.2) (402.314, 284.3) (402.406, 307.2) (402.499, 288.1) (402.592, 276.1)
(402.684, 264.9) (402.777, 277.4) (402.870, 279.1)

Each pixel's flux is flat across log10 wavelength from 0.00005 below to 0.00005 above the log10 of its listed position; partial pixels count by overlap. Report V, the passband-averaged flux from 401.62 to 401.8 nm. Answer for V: 286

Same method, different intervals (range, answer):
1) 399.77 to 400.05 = 295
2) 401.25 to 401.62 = 280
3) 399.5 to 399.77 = 276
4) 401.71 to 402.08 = 284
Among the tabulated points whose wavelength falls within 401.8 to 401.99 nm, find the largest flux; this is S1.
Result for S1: 293.4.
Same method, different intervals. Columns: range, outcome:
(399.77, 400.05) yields 299.8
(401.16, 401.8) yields 305.1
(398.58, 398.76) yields 272.2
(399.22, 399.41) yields 287.8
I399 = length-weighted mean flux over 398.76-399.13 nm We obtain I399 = 275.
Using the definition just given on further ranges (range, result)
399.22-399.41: 285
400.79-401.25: 284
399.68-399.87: 283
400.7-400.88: 273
